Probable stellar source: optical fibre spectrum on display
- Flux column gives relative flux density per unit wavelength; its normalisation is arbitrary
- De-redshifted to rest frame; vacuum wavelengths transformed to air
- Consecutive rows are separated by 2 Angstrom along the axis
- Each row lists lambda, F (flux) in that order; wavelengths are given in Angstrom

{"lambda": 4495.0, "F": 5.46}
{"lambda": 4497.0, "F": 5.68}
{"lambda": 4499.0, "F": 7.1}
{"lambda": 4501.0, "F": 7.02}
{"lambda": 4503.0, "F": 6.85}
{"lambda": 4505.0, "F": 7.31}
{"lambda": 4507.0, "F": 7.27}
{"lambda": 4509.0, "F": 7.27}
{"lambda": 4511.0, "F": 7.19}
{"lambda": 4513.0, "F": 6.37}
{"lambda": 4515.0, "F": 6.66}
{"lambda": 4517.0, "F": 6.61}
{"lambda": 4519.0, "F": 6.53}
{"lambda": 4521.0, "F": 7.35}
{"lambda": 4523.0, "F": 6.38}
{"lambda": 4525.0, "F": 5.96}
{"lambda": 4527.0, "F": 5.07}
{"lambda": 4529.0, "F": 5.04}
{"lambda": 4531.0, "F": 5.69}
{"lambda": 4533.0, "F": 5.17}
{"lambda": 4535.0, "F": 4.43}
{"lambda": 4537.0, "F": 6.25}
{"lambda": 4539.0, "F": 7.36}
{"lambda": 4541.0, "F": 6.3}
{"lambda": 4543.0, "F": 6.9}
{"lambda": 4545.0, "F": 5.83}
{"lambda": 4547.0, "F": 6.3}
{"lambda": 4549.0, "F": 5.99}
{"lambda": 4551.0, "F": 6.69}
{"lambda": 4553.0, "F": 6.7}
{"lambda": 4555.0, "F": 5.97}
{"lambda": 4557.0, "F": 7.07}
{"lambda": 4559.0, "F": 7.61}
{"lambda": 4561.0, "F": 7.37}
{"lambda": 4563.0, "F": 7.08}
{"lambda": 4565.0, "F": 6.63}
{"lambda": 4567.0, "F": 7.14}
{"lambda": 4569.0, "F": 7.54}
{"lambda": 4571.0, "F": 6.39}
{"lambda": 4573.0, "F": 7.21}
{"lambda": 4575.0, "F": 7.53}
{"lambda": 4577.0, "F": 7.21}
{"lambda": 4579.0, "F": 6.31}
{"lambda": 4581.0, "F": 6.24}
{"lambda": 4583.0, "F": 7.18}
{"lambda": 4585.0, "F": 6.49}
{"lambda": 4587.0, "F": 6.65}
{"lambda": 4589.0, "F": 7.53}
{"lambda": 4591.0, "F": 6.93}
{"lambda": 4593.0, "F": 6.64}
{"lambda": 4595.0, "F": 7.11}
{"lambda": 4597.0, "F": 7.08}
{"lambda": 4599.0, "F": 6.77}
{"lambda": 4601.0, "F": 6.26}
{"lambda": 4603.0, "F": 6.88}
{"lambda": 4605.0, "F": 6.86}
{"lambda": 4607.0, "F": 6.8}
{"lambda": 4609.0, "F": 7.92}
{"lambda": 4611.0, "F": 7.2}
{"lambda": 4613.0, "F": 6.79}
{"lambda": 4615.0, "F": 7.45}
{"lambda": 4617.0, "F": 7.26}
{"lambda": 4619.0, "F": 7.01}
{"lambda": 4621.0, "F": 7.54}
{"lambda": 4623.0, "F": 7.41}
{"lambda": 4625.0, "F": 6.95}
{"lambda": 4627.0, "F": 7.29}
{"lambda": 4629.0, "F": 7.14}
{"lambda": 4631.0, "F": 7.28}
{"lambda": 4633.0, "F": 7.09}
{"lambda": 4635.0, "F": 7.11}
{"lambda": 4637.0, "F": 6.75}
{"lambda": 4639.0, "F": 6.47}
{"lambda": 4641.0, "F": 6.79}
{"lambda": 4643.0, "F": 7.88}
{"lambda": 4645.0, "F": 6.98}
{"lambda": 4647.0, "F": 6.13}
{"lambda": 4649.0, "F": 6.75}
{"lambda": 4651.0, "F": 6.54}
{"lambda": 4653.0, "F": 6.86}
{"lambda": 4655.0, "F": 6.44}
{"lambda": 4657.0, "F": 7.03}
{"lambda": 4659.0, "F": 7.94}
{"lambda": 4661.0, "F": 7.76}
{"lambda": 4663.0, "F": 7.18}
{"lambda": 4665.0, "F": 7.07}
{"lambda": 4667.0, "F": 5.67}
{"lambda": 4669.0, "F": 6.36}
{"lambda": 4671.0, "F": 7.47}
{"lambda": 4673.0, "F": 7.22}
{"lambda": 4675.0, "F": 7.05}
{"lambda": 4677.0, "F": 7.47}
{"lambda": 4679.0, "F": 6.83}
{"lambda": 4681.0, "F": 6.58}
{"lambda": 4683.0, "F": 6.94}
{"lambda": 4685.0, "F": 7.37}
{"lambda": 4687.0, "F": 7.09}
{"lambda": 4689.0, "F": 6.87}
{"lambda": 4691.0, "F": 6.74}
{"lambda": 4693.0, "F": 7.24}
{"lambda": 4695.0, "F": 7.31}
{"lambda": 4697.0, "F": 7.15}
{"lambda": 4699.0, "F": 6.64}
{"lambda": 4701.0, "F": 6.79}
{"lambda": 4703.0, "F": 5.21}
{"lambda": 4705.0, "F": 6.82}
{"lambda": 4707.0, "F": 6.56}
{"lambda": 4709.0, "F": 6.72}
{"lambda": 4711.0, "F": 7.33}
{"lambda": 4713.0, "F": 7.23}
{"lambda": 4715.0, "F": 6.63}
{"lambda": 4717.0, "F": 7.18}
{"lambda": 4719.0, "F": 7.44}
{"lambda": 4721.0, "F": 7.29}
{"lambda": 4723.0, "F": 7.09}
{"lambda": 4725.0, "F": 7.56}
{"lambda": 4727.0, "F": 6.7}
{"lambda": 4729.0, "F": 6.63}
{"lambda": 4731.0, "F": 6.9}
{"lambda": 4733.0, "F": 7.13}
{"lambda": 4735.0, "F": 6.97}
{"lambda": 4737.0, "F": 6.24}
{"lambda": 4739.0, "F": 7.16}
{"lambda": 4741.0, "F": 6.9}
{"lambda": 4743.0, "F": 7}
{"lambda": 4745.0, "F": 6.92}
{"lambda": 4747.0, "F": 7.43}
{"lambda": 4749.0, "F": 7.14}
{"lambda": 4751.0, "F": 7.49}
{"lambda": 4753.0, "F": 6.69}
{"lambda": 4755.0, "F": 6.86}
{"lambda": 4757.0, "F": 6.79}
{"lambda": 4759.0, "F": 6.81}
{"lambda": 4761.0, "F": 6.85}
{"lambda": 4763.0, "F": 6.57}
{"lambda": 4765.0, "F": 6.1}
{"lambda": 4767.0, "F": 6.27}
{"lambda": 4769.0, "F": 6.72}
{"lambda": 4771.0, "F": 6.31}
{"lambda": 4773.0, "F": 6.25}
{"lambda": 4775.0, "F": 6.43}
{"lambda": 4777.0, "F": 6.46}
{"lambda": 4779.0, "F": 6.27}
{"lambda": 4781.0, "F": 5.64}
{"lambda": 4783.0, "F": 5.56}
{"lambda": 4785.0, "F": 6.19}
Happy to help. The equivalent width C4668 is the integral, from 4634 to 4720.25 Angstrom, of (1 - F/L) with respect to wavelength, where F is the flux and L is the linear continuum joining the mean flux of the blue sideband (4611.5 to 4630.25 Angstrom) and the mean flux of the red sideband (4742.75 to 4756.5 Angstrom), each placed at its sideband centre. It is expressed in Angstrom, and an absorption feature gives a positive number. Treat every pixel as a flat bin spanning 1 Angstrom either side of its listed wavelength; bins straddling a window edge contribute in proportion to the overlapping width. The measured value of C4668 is 2.7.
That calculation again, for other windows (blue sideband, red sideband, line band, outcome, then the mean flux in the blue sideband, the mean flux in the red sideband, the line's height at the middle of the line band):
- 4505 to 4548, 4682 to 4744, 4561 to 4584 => -1.81 Angstrom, 6.31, 6.93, 6.46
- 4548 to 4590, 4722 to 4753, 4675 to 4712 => 0.53 Angstrom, 6.88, 7.01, 6.97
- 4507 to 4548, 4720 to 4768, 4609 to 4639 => -2.86 Angstrom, 6.26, 6.9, 6.54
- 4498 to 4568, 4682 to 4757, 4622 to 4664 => -1.60 Angstrom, 6.53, 6.95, 6.78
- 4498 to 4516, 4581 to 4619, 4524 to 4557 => 4.63 Angstrom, 7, 6.97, 6.99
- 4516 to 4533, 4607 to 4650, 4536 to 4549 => -0.51 Angstrom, 6.03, 7.1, 6.21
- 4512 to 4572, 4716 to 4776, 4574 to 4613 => -2.37 Angstrom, 6.41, 6.86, 6.53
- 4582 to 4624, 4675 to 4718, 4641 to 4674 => 0.02 Angstrom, 7.04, 6.89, 6.95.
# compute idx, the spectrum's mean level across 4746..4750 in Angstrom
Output 7.29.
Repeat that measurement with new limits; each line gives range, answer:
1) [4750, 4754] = 7.09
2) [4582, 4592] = 6.96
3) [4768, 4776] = 6.43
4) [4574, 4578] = 7.37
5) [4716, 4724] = 7.25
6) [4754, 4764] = 6.78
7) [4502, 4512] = 7.18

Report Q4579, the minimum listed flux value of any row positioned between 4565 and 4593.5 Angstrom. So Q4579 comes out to 6.24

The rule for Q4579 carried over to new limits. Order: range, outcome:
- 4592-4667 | 5.67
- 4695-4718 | 5.21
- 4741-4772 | 6.1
